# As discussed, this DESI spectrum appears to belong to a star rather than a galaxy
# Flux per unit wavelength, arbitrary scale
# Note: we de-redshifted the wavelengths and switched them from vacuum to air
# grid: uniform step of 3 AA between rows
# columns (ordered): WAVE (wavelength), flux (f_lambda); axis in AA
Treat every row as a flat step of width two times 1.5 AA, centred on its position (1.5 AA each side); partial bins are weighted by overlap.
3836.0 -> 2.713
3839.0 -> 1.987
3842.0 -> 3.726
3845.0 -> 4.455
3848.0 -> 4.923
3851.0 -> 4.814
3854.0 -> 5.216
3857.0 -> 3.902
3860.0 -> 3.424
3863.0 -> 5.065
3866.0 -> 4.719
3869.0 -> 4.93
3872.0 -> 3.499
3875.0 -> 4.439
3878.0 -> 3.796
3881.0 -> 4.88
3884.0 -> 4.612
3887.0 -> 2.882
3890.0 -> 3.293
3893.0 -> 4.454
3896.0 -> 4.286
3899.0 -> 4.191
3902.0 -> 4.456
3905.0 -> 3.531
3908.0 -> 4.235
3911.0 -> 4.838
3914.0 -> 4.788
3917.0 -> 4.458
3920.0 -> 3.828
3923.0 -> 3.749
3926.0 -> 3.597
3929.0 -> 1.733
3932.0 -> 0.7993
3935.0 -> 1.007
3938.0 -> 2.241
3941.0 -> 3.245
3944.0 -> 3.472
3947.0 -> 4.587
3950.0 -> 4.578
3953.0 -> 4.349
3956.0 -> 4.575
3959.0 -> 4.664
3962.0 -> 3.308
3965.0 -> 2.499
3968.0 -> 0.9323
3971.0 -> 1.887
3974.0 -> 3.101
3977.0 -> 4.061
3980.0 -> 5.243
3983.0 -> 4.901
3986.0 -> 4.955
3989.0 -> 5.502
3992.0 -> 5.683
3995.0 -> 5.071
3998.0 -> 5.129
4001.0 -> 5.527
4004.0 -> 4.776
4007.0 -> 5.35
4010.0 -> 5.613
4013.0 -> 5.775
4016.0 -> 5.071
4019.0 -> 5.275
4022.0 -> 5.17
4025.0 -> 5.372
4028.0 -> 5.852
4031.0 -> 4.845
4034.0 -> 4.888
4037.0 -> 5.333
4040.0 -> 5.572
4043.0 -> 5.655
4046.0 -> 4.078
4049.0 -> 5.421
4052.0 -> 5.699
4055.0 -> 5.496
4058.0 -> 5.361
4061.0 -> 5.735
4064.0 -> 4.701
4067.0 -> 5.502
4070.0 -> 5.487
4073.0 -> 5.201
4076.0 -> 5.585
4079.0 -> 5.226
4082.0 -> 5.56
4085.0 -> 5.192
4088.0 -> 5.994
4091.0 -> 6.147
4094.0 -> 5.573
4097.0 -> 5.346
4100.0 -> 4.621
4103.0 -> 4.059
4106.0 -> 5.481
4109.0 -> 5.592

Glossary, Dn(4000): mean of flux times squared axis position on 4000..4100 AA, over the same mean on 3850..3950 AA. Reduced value 1.50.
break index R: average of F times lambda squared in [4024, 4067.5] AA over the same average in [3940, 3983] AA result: 1.51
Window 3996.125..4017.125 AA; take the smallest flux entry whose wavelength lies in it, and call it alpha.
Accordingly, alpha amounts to 4.776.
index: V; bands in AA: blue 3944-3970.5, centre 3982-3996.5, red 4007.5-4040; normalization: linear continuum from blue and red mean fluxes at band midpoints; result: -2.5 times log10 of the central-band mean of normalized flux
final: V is -0.18 mag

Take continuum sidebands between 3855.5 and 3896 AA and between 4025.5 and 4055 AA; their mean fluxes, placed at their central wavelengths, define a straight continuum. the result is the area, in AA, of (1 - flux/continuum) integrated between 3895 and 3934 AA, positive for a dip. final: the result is 6.3 AA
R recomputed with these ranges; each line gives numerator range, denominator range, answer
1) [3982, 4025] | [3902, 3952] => 1.59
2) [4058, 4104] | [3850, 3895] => 1.39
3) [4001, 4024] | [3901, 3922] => 1.30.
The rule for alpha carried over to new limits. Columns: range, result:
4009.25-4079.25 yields 4.078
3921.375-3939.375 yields 0.7993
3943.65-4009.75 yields 0.9323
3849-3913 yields 2.882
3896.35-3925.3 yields 3.531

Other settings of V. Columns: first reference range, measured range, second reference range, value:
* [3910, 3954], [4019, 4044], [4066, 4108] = -0.147 mag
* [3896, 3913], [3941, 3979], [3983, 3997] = 0.358 mag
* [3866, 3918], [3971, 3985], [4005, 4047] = 0.199 mag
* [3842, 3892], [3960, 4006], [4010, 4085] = 0.187 mag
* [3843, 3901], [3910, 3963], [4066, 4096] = 0.306 mag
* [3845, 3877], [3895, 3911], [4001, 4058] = 0.118 mag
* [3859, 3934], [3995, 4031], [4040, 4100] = -0.086 mag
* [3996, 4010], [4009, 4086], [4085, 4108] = -0.012 mag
